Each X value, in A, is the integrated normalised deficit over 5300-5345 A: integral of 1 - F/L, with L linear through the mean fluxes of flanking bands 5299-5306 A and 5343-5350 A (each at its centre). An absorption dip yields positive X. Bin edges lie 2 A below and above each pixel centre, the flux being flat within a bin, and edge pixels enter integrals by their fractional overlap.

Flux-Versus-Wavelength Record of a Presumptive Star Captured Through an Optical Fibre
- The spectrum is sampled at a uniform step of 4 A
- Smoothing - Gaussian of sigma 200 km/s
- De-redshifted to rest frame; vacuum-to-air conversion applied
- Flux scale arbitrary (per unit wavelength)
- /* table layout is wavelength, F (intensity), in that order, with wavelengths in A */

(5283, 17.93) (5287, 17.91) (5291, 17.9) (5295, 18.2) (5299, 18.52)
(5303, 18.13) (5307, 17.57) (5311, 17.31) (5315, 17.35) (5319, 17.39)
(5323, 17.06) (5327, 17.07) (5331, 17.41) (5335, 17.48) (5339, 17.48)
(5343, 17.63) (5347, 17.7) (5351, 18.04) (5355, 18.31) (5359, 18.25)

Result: 1.2 A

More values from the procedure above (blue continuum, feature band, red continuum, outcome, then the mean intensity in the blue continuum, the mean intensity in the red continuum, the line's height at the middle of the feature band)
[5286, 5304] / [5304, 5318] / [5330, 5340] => 0.3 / 18.1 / 17.5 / 17.9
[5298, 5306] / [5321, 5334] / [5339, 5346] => 0.5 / 18.2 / 17.6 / 17.8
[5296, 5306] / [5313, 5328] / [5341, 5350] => 0.6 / 18.2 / 17.7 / 18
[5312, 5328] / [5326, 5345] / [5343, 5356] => 0.2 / 17.2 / 17.9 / 17.6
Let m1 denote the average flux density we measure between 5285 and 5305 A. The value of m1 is 18.1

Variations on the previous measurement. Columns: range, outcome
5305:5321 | 17.4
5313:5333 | 17.3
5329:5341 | 17.5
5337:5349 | 17.6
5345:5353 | 17.9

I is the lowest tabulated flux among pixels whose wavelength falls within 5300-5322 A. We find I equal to 17.31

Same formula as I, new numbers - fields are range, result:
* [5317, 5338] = 17.06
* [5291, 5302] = 17.9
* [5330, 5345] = 17.41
